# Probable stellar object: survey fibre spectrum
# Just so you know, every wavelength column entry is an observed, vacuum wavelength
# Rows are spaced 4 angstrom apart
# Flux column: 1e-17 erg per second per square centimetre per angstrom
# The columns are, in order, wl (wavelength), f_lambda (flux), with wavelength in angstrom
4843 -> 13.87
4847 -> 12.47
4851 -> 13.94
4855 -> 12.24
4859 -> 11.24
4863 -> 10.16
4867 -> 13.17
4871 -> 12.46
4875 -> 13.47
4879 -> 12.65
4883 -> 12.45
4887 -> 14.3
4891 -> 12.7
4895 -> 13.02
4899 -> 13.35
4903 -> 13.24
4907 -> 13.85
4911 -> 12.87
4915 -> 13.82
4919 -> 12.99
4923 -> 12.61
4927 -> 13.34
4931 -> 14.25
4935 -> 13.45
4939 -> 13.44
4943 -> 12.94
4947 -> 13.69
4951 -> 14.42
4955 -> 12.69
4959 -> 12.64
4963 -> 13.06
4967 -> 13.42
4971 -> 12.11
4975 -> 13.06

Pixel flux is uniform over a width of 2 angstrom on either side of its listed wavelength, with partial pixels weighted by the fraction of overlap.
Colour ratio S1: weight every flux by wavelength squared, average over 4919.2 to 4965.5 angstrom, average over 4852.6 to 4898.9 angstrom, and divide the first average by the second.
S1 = 1.09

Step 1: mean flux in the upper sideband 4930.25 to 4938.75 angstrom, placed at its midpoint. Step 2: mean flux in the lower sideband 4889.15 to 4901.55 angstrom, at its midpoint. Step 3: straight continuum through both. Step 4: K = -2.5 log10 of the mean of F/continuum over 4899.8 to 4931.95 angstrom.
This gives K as 0.004 mag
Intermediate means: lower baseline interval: 13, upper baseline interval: 13.7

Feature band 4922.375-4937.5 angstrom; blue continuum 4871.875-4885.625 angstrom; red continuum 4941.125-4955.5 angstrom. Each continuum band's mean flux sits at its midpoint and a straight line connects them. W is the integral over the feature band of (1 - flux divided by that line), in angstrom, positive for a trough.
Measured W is -0.2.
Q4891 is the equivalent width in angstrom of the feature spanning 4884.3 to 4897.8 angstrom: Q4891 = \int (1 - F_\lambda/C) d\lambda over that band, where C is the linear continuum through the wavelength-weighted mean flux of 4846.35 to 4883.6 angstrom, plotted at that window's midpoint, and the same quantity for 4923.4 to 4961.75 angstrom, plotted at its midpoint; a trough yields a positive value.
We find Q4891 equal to -0.6 angstrom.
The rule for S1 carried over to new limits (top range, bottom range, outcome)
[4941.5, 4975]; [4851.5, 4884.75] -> 1.11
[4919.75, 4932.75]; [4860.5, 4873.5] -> 1.14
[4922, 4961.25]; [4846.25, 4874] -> 1.13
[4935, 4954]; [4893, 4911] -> 1.04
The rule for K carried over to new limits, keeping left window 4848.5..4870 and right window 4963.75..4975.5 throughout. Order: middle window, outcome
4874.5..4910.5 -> -0.070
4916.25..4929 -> -0.039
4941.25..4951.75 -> -0.074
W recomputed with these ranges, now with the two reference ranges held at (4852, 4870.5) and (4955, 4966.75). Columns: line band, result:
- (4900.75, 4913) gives -1.0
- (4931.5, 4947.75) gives -1.0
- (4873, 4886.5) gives -1.1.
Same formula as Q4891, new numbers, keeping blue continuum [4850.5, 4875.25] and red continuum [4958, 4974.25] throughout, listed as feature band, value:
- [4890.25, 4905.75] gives -0.9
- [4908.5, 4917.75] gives -0.6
